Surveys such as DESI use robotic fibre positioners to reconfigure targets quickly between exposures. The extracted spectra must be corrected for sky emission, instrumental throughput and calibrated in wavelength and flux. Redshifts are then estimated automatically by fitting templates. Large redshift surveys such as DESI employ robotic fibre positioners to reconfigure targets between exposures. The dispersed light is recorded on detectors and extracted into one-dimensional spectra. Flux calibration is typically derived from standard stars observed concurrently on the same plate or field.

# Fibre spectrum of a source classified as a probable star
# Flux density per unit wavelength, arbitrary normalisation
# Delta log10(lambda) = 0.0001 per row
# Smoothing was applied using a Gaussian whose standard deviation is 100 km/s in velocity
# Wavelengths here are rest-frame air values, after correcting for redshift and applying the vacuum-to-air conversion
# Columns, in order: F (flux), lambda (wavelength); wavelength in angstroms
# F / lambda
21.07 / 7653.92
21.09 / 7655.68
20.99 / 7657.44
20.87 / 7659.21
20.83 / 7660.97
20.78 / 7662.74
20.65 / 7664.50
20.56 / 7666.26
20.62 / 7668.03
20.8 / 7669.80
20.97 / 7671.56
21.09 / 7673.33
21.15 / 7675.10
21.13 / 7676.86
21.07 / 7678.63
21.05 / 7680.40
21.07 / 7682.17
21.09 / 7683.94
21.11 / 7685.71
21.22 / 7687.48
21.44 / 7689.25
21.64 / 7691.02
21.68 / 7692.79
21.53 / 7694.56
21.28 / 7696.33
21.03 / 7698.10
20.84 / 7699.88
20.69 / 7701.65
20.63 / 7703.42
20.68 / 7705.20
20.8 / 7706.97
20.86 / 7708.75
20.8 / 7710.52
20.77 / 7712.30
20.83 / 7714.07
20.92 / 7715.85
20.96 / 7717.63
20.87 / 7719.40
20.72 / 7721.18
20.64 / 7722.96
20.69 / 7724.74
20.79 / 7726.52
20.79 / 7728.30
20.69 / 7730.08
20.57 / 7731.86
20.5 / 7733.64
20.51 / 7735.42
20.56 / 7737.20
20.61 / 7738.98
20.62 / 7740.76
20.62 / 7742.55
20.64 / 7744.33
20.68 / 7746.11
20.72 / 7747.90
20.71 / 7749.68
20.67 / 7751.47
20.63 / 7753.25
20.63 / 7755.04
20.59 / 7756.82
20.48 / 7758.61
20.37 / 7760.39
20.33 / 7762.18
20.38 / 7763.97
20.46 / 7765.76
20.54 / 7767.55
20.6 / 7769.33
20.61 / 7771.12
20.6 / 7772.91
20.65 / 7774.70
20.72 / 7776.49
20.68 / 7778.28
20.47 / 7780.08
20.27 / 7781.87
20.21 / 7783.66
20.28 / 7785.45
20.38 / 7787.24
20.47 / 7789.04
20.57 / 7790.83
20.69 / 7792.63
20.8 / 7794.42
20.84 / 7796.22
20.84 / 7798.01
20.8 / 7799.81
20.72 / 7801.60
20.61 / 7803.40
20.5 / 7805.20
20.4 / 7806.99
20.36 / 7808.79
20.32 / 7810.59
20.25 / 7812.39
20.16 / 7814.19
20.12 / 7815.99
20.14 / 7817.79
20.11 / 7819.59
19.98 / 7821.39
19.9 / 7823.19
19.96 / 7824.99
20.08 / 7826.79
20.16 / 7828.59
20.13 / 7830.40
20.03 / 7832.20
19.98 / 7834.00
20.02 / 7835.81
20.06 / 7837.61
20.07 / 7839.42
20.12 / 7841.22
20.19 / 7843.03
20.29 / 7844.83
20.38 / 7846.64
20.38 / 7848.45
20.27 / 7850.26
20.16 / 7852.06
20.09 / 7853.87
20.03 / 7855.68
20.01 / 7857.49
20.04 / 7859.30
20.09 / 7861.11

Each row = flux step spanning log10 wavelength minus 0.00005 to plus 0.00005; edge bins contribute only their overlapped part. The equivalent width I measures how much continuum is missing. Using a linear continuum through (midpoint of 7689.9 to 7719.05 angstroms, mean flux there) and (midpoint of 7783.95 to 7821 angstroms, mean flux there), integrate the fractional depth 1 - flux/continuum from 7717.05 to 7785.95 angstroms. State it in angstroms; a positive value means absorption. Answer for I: 0.50 angstroms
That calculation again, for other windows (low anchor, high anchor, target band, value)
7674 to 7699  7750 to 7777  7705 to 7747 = 0.36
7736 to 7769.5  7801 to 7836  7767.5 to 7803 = -0.35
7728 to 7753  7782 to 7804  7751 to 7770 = 0.10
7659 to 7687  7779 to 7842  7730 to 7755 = 0.00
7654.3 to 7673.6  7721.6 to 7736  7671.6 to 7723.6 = -0.70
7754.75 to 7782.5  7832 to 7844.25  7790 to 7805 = -0.28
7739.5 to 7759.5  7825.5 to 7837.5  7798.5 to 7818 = -0.18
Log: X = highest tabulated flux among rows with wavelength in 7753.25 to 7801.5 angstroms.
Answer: 20.84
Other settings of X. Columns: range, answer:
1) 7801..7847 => 20.72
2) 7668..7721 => 21.68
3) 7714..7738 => 20.96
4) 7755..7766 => 20.63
